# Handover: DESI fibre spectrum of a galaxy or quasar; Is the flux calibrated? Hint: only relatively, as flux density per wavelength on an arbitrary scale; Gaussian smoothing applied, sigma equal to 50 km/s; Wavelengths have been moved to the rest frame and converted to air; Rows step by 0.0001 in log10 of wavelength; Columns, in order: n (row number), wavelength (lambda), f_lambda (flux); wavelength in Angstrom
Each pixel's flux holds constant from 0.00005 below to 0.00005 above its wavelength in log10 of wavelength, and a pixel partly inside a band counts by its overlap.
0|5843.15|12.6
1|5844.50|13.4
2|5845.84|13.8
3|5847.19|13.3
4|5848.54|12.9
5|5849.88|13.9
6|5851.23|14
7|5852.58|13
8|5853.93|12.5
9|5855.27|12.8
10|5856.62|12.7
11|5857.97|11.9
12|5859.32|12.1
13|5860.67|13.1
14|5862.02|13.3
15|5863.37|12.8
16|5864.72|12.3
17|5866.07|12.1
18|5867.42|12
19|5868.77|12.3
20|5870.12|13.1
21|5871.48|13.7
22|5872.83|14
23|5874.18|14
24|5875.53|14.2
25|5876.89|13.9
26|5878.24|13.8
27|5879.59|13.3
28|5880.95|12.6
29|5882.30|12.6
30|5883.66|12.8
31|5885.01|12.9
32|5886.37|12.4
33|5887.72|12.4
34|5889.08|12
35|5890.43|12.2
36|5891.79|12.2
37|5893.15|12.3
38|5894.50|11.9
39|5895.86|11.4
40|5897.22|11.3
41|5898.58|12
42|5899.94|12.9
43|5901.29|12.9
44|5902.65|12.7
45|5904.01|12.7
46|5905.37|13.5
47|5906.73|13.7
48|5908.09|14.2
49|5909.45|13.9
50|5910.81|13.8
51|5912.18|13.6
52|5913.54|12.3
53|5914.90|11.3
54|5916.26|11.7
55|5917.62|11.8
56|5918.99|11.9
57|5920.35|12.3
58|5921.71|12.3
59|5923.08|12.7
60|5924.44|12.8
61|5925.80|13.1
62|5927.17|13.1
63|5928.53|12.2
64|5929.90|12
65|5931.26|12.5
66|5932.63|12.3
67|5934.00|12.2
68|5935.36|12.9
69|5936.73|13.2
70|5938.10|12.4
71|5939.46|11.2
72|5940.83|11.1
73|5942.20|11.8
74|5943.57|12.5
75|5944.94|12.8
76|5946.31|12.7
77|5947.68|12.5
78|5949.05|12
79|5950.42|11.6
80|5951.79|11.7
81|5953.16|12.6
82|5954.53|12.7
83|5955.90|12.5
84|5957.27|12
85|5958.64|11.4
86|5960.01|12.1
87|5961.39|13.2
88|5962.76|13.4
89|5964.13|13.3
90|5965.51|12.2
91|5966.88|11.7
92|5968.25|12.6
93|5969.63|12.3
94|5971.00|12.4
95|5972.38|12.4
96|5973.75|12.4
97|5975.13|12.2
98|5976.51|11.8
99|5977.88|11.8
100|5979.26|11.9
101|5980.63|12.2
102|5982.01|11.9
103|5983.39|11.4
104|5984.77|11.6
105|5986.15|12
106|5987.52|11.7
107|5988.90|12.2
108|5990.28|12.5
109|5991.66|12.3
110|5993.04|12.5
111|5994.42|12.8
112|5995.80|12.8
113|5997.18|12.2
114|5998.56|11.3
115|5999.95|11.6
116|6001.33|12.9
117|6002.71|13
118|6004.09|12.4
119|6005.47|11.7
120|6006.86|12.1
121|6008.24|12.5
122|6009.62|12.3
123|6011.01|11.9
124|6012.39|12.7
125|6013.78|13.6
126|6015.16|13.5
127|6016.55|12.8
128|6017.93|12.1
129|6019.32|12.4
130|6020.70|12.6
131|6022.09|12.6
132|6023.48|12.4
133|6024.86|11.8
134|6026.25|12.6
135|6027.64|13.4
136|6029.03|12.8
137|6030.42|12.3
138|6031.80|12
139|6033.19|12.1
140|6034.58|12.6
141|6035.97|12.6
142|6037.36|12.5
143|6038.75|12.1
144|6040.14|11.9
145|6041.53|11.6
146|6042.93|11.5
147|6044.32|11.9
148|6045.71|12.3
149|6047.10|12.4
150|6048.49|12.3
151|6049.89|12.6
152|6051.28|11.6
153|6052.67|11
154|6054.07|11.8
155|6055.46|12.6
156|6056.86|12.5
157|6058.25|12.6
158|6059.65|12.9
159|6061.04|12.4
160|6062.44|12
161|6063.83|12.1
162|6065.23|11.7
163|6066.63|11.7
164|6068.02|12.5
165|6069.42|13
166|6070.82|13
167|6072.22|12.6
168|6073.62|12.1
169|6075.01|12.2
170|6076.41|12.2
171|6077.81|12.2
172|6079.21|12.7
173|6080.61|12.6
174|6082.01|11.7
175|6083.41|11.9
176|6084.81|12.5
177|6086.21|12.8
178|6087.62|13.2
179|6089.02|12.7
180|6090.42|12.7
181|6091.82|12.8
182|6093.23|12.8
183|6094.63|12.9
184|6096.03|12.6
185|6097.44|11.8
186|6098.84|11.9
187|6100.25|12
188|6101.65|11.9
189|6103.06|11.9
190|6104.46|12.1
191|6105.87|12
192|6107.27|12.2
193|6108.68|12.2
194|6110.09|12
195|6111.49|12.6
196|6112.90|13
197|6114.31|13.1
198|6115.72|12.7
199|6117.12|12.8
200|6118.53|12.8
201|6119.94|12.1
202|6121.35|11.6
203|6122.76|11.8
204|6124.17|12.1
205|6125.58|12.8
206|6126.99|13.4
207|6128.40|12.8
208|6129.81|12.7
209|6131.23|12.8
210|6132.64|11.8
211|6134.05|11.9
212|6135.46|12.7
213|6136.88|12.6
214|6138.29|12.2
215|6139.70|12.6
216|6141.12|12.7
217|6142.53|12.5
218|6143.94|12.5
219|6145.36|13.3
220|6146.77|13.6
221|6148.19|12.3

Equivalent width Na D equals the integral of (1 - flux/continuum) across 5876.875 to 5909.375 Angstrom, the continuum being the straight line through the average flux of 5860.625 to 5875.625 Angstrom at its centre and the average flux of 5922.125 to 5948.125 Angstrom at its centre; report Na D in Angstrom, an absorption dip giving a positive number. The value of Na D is 0.3 Angstrom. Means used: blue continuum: 13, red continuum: 12.4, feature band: 12.7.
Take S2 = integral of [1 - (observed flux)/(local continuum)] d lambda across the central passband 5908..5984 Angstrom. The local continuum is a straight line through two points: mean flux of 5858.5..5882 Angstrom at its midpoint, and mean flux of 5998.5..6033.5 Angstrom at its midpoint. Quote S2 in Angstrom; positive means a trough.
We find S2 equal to 2.4 Angstrom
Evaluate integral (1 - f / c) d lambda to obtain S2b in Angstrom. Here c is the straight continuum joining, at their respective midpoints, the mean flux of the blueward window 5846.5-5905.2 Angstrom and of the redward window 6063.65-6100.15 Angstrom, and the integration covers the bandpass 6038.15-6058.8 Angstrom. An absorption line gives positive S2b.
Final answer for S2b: 0.7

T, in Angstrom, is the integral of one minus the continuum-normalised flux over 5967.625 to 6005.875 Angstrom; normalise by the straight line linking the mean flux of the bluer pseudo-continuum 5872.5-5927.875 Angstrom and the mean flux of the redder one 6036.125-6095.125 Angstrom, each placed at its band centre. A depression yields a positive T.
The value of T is 1.07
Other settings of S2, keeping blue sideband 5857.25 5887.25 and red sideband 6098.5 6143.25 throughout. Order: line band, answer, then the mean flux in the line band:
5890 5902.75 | 0.74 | 12.2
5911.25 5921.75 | 0.55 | 12.2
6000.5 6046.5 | 0.75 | 12.4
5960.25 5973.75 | 0.17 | 12.6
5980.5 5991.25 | 0.65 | 11.9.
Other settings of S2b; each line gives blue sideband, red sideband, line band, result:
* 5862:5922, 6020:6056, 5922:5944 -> 0.4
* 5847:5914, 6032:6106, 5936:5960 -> 1.0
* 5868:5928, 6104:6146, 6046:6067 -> 0.7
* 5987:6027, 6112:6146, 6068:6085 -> 0.1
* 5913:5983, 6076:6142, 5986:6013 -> 0.1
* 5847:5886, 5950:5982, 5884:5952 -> 1.0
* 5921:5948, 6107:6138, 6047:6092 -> 0.4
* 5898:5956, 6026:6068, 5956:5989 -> 0.6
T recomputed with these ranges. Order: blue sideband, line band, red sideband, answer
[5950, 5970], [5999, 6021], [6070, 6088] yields -0.2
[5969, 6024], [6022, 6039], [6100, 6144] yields -0.2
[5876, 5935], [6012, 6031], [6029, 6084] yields -0.6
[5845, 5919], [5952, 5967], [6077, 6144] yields 0.3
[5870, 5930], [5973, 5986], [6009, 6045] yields 0.6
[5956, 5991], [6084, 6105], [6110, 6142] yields 0.0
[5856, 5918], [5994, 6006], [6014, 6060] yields 0.1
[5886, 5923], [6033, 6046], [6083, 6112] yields 0.3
